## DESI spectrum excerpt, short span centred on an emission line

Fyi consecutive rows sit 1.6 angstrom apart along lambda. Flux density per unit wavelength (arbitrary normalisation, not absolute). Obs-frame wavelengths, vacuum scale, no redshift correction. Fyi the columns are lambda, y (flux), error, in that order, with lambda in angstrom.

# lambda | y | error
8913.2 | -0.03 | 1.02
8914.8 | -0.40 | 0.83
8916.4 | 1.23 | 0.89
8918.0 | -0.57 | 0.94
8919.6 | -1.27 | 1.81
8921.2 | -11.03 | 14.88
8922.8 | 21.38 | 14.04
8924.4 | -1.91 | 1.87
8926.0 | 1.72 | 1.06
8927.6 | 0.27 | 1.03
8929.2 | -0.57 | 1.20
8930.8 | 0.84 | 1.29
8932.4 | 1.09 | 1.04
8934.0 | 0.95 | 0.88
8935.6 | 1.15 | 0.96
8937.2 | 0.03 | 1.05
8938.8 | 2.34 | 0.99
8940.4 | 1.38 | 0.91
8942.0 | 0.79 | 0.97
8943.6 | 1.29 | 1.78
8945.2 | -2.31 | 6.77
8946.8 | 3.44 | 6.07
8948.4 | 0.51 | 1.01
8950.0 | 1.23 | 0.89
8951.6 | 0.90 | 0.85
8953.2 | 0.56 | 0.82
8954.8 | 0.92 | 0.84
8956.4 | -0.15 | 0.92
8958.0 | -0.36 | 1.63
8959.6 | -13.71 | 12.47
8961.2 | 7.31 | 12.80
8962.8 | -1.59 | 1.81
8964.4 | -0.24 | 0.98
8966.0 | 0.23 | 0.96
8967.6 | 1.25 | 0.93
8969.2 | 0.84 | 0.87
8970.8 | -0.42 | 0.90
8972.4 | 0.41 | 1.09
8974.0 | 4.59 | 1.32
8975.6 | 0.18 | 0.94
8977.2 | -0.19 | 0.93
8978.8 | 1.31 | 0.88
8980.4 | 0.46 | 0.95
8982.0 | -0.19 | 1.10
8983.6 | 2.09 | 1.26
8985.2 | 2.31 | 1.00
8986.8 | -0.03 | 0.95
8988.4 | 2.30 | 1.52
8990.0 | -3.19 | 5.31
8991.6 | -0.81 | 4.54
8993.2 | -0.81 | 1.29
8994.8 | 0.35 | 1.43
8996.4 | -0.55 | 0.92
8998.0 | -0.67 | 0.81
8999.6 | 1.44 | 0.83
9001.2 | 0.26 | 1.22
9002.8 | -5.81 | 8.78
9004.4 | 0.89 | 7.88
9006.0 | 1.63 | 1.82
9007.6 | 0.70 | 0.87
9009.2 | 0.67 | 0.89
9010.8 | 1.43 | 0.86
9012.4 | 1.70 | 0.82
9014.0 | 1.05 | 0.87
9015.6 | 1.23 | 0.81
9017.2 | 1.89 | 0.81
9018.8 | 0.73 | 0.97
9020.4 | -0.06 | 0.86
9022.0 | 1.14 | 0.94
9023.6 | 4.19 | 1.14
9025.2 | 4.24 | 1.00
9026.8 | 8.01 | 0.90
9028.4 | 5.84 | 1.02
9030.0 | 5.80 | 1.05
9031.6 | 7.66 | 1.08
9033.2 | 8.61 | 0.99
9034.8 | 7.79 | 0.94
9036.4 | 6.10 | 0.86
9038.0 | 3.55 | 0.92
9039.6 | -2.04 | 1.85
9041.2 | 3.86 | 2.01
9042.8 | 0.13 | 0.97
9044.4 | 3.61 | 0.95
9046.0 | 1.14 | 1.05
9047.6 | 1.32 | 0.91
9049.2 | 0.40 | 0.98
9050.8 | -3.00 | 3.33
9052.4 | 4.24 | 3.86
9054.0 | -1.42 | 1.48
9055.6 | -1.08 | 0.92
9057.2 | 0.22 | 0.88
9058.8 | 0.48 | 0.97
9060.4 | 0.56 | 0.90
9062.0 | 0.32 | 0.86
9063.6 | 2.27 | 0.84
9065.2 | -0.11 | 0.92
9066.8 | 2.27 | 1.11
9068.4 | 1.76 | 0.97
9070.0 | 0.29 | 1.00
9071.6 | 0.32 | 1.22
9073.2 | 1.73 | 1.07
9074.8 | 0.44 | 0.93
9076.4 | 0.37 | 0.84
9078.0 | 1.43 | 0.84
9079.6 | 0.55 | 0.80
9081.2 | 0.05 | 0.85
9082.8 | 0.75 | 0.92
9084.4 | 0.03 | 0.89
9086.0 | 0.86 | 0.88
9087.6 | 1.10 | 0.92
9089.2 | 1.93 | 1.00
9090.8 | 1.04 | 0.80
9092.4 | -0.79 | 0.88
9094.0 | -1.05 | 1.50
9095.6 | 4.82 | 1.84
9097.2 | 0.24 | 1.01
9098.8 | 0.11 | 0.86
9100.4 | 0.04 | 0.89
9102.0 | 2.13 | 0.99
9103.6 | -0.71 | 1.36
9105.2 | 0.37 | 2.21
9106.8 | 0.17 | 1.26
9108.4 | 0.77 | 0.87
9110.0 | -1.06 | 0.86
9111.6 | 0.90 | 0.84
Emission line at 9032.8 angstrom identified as [O II] 3727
